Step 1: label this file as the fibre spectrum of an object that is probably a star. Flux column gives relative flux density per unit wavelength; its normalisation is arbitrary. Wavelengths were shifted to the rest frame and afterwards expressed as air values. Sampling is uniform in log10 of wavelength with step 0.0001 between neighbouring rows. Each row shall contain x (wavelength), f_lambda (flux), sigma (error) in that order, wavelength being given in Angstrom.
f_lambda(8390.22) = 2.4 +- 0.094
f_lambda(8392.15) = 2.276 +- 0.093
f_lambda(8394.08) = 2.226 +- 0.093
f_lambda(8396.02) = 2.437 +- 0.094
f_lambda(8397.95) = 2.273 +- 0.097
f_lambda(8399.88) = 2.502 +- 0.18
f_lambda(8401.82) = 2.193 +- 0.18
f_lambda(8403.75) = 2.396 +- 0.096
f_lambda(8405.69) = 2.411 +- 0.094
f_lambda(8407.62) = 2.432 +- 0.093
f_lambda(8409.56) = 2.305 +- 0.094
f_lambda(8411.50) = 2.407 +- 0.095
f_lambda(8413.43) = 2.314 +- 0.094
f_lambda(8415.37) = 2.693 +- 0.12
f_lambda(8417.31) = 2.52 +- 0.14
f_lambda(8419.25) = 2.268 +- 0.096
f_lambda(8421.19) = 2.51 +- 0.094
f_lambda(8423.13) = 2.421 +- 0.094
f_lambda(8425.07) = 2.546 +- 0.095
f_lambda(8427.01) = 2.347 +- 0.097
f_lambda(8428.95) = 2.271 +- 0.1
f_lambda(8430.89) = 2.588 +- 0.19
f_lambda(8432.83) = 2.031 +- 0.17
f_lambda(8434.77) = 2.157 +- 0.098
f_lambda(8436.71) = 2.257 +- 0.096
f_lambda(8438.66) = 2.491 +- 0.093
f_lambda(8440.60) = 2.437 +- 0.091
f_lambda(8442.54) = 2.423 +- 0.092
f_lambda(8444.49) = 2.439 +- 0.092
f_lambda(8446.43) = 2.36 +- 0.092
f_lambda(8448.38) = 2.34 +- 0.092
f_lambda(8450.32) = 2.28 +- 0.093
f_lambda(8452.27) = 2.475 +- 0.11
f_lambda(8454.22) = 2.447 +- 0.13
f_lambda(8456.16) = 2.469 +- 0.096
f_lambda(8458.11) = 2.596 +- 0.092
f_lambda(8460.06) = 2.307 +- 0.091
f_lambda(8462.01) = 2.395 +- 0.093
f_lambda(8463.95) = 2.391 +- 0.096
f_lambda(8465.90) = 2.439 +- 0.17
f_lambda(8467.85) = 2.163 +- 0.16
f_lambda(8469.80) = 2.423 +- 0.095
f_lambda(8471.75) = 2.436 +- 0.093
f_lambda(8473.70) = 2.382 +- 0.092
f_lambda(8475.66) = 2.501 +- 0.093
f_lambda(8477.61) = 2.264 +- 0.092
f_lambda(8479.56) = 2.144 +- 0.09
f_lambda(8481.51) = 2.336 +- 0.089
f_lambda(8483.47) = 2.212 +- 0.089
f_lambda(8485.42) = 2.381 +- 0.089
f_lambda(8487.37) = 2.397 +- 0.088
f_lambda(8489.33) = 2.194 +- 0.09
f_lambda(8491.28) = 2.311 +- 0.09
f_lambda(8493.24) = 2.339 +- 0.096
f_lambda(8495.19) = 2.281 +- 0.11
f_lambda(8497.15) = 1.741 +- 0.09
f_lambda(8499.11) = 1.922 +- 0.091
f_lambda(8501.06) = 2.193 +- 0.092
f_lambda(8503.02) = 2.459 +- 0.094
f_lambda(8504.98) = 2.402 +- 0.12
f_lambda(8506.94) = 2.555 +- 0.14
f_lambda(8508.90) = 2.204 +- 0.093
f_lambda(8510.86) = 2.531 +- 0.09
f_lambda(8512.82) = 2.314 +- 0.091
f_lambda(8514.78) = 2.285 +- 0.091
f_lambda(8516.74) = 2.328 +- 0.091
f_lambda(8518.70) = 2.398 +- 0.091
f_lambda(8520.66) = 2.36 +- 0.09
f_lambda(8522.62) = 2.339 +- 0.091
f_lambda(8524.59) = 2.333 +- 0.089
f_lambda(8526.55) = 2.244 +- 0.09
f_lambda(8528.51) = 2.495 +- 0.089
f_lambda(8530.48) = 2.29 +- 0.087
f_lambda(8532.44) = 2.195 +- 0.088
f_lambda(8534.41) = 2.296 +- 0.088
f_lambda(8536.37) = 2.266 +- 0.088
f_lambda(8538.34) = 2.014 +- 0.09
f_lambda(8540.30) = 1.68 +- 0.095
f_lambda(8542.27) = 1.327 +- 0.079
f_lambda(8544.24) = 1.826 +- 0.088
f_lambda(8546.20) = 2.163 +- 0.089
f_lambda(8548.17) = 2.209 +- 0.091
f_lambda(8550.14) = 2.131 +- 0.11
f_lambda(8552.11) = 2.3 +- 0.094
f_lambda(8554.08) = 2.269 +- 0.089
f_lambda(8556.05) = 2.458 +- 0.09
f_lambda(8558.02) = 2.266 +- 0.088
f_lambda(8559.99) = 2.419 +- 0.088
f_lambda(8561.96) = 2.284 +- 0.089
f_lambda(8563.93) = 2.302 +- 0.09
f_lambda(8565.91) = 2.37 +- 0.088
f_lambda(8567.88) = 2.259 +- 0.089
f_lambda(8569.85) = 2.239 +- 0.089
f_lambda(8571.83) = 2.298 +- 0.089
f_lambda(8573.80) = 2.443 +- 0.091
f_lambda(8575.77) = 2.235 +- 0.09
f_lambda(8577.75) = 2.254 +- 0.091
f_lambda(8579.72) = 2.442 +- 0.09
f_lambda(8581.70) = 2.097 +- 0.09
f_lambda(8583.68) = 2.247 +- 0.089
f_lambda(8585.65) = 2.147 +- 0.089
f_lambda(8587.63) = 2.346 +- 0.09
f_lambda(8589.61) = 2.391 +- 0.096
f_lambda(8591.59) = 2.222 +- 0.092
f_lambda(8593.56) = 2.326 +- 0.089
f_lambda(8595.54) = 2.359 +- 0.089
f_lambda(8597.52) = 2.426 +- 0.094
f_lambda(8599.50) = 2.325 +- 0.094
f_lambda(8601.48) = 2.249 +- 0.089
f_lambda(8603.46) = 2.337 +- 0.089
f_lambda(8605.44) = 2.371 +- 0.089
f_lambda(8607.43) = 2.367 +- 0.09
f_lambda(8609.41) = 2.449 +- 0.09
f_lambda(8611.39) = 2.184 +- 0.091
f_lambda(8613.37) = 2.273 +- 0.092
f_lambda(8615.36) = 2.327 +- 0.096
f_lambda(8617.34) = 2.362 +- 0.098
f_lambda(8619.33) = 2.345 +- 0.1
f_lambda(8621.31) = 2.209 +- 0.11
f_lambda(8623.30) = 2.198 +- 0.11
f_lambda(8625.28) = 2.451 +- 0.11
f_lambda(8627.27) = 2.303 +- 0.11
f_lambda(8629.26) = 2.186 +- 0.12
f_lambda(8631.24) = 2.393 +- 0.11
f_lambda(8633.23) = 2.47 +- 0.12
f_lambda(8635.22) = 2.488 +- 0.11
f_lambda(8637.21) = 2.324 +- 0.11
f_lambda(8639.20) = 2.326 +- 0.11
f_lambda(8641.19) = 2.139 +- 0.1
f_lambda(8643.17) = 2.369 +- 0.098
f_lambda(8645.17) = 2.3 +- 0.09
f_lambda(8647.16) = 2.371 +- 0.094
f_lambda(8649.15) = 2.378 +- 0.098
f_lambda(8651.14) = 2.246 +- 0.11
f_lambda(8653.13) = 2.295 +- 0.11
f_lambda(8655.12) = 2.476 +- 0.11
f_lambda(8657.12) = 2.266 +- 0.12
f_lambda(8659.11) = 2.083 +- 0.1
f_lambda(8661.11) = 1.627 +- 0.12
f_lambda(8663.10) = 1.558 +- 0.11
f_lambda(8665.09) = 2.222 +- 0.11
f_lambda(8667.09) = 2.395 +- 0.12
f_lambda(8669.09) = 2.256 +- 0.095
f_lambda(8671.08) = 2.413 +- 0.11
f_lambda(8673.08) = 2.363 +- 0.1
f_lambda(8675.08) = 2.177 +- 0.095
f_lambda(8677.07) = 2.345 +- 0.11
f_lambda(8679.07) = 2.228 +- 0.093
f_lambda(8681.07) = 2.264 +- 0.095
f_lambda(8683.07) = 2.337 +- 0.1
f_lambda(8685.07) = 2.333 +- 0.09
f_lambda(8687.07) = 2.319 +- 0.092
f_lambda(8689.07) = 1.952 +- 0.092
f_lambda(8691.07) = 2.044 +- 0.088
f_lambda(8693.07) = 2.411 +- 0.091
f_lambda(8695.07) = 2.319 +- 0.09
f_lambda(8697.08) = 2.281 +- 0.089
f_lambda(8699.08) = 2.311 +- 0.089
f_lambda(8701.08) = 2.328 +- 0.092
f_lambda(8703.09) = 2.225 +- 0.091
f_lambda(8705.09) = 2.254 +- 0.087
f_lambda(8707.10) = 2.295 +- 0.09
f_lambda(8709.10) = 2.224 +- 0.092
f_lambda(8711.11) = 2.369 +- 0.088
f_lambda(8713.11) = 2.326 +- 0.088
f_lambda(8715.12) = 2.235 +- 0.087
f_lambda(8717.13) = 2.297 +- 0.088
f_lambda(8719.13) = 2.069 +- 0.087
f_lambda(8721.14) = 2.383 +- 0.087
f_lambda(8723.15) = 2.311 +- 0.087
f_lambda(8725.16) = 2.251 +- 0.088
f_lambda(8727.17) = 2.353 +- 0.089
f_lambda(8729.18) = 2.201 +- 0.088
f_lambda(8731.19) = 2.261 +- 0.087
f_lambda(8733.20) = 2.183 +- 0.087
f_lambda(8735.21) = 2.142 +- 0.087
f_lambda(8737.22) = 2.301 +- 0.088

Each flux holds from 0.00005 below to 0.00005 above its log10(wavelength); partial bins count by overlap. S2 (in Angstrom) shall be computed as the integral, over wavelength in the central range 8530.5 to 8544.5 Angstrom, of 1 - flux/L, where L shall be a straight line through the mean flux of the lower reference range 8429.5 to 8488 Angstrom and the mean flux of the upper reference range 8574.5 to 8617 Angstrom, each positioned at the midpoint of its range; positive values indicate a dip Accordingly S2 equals 2.15 Angstrom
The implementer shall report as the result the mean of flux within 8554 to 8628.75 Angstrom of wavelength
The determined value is 2.31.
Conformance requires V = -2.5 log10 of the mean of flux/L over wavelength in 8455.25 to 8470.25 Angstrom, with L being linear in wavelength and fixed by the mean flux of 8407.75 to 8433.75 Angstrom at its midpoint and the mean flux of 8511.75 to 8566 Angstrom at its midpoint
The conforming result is -0.03 mag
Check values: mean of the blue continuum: 2.4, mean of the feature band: 2.4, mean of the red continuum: 2.22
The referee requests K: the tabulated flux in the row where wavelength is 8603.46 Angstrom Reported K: 2.337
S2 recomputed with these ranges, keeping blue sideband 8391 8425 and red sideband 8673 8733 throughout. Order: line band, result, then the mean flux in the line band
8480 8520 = 1.10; 2.29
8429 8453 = 0.26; 2.35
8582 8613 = 0.00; 2.31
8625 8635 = -0.29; 2.36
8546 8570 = 0.41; 2.29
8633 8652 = -0.37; 2.34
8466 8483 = 0.22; 2.33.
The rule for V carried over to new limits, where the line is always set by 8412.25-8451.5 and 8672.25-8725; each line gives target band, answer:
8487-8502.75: 0.087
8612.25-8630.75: 0.003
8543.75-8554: 0.087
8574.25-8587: 0.034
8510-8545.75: 0.072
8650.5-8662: 0.059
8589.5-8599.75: -0.012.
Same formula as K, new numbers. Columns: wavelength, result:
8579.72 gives 2.442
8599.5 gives 2.325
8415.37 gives 2.693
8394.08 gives 2.226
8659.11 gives 2.083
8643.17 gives 2.369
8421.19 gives 2.51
